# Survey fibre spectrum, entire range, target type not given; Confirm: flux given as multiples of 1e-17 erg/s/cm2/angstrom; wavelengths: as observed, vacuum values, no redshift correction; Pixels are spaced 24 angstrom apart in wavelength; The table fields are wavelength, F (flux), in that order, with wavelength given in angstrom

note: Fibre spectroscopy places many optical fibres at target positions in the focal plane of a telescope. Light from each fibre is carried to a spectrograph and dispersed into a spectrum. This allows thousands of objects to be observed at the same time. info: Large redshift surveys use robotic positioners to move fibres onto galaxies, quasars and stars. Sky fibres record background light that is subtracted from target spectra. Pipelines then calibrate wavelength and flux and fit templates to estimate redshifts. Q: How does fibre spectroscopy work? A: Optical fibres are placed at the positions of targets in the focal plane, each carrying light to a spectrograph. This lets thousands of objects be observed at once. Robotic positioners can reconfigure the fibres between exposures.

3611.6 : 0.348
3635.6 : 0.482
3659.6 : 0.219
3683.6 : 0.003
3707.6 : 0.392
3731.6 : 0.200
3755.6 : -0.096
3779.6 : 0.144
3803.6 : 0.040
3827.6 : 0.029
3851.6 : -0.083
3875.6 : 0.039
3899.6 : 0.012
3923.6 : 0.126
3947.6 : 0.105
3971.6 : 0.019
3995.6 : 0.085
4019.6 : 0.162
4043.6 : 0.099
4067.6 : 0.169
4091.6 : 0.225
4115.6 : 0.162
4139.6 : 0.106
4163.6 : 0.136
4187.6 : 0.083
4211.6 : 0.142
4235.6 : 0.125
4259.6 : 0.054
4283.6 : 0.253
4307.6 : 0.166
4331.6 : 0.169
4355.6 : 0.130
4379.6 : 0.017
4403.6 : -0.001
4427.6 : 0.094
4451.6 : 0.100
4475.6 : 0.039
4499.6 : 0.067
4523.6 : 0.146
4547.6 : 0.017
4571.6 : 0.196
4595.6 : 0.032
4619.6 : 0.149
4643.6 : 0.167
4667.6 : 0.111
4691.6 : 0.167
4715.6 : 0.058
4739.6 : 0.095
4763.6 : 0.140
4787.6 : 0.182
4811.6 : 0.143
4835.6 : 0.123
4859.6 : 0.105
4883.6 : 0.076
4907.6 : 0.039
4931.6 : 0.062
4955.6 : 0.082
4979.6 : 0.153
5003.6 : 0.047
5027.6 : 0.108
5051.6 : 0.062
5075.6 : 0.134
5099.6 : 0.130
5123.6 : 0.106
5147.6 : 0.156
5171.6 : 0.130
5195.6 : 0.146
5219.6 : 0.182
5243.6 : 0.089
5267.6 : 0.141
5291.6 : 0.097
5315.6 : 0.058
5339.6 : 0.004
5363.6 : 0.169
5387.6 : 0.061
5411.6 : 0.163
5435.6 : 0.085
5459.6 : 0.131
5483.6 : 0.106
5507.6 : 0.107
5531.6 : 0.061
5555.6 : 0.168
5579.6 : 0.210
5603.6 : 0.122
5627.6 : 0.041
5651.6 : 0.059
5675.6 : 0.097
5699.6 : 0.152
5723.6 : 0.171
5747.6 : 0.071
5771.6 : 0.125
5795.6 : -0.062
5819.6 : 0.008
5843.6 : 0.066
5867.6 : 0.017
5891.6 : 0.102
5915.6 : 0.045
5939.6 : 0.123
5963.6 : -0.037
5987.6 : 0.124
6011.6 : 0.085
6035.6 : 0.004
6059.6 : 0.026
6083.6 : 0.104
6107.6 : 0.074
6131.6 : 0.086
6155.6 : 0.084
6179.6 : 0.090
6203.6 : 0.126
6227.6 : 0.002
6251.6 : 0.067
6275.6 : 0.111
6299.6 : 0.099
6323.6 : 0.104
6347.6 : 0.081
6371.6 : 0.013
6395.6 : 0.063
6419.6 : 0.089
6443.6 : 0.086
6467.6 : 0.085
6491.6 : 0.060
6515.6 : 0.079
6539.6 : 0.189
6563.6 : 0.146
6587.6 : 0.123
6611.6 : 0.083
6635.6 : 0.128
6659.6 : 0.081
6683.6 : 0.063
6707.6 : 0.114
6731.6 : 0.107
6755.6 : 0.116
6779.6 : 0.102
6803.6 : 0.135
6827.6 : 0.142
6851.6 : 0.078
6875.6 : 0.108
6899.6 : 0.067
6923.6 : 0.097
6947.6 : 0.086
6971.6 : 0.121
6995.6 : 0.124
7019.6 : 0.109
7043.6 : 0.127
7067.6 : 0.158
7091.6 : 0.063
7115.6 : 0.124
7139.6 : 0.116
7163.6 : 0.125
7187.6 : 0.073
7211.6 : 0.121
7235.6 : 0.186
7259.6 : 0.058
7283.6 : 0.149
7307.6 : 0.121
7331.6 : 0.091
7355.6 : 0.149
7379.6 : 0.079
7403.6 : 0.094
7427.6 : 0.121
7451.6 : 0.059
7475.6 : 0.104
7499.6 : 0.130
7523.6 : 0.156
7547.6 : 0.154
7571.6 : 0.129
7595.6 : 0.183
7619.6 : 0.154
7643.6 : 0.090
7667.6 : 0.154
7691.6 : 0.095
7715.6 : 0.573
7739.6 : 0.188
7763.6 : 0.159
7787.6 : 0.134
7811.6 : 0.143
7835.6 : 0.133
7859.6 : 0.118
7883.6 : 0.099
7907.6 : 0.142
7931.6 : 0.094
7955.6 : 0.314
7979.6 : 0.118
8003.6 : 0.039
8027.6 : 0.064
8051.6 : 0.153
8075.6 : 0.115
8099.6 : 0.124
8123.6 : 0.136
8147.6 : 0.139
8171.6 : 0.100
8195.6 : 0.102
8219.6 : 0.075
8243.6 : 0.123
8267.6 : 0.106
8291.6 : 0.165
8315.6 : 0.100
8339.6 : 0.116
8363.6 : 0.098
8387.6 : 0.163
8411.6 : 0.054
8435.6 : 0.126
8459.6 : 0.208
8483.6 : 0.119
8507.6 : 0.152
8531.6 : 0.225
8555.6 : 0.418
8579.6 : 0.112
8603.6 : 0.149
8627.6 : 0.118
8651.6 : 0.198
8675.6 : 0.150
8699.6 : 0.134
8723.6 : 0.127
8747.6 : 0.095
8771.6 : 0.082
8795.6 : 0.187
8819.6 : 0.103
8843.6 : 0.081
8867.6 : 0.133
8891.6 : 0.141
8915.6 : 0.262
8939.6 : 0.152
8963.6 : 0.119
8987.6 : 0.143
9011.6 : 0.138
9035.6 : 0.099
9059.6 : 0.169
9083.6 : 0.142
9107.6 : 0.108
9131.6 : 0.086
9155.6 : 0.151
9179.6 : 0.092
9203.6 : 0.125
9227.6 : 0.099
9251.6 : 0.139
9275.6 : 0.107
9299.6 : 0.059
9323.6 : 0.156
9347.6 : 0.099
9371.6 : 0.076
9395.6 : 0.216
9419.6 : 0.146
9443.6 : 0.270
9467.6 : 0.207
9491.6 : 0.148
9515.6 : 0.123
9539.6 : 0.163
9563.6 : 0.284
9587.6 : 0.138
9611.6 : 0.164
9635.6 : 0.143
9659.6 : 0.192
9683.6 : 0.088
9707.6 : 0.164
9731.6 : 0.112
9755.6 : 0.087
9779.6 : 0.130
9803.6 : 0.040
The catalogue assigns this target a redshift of 1.29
